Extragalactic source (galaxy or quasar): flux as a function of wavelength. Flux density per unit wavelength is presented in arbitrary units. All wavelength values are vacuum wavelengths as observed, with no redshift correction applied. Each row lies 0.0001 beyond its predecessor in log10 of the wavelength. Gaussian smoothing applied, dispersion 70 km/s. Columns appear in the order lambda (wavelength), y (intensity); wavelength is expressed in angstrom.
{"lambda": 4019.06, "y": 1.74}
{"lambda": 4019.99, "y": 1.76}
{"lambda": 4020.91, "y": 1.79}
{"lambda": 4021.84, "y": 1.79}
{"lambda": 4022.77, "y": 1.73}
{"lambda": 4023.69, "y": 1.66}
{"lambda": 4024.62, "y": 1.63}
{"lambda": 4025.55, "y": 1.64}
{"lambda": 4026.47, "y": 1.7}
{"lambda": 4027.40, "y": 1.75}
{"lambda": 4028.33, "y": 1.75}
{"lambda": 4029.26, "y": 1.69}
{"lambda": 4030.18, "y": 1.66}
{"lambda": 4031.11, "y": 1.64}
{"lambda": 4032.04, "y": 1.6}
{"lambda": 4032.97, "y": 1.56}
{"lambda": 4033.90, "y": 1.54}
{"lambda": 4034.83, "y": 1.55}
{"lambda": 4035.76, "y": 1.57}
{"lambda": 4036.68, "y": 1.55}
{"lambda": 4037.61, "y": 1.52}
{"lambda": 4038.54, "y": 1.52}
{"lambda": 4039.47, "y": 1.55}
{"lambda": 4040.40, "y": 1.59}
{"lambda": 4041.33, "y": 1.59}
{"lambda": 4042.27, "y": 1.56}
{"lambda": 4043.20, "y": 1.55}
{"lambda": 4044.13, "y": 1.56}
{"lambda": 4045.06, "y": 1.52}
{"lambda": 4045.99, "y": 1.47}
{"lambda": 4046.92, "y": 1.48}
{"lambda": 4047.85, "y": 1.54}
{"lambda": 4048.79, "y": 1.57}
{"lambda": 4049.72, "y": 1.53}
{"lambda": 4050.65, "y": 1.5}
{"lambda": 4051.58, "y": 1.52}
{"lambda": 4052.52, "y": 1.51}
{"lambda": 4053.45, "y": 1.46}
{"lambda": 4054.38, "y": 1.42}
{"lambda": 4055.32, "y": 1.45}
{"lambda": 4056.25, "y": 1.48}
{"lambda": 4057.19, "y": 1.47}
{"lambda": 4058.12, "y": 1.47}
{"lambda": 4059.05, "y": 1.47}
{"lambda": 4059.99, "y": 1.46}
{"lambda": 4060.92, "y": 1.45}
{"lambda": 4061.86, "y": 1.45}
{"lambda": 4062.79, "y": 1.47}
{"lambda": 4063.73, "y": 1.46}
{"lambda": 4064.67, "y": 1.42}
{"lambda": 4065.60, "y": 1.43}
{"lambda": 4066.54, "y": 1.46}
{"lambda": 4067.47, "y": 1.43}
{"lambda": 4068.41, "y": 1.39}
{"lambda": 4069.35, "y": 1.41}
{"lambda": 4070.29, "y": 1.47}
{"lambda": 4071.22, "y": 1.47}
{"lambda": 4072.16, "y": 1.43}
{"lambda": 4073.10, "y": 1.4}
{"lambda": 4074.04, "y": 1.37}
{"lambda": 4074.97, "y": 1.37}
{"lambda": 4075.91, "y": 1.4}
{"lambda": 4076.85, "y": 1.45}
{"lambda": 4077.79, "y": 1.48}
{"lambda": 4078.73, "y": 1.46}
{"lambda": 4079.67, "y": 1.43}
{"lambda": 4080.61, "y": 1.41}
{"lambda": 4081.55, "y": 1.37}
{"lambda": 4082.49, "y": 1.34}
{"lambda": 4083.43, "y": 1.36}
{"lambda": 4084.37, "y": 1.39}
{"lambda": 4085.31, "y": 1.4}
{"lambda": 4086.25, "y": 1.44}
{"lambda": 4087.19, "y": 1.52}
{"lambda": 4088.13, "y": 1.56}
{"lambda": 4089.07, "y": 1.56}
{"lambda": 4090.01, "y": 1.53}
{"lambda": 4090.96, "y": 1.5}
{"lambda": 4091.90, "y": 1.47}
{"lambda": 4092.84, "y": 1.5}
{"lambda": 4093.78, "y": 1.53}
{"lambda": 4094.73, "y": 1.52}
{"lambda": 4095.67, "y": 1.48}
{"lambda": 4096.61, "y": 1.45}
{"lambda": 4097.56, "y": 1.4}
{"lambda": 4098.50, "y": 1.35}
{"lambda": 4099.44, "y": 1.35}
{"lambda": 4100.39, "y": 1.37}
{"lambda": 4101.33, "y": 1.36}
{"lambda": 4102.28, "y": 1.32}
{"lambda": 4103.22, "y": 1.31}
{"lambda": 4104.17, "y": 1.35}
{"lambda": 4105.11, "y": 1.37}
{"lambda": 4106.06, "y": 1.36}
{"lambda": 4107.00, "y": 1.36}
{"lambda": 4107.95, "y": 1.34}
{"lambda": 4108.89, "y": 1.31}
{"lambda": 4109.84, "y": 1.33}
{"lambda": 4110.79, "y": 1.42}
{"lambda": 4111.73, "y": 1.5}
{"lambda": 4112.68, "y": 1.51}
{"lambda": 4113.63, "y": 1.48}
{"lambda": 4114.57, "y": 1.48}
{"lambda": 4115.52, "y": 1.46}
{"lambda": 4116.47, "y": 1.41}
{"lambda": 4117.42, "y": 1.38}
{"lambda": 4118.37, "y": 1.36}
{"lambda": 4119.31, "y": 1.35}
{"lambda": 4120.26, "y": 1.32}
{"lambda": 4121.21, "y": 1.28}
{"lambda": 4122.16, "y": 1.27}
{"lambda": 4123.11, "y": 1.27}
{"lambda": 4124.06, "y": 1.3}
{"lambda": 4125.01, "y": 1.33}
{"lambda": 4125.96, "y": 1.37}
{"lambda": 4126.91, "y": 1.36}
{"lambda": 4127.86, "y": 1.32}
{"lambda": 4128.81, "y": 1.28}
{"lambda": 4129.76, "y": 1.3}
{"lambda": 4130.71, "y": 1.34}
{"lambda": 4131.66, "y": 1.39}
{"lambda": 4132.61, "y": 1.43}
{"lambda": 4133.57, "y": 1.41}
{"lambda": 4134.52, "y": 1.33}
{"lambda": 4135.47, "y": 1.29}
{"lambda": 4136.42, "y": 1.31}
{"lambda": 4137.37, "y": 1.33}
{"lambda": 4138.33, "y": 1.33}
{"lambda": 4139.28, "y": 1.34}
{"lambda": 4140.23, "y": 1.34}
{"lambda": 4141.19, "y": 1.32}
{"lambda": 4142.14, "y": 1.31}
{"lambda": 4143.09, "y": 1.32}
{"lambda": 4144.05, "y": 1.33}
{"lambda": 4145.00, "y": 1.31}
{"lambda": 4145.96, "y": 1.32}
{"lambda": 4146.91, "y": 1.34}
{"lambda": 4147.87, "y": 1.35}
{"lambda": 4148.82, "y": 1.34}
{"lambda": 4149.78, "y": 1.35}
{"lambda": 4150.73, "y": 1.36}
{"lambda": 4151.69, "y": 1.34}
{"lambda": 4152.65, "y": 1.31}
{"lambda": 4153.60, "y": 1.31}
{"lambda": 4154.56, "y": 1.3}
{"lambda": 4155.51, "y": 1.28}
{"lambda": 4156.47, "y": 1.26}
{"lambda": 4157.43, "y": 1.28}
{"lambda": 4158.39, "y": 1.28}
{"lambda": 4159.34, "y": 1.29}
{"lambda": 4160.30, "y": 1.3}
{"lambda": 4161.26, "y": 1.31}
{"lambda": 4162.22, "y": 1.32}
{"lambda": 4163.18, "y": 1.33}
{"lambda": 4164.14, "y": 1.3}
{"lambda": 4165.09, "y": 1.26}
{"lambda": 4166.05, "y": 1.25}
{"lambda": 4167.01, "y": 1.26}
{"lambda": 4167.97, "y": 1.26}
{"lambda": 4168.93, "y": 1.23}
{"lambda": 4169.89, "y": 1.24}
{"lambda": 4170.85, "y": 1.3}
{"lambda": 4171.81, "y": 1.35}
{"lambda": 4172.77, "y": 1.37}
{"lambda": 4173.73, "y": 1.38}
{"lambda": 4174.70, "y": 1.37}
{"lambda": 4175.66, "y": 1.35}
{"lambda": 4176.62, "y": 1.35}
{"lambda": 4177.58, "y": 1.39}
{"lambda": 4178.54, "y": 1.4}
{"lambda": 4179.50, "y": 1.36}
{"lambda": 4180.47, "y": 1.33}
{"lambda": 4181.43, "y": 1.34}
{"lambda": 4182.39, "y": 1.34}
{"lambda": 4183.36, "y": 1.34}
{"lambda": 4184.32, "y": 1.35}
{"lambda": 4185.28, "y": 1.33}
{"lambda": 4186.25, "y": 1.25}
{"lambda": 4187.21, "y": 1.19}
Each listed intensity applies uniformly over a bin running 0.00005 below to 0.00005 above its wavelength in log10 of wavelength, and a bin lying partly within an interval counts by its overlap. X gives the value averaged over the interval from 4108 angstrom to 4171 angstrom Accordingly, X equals 1.33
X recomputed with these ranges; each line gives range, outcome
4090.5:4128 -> 1.39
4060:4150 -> 1.39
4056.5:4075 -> 1.44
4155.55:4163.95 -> 1.29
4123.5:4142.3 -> 1.34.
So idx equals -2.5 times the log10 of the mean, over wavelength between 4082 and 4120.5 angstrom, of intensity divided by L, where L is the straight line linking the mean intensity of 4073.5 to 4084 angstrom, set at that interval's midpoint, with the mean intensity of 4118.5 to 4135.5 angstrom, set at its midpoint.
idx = -0.04 mag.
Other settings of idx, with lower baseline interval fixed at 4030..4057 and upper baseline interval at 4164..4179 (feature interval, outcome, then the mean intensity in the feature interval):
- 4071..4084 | 0.05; 1.41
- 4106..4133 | 0.03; 1.37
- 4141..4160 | 0.03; 1.32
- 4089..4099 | -0.02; 1.48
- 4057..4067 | 0.03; 1.46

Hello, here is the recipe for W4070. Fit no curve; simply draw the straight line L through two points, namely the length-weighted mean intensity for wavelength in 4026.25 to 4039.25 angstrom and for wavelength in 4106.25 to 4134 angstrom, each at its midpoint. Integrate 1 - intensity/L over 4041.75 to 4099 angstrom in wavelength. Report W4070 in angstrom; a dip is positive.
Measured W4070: 1.7 angstrom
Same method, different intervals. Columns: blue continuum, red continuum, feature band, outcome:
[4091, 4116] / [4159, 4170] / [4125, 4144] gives 0.1 angstrom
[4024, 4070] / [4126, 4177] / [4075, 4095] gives 0.0 angstrom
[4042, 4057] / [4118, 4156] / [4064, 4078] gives 0.4 angstrom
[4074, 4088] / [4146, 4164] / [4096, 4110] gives 0.3 angstrom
